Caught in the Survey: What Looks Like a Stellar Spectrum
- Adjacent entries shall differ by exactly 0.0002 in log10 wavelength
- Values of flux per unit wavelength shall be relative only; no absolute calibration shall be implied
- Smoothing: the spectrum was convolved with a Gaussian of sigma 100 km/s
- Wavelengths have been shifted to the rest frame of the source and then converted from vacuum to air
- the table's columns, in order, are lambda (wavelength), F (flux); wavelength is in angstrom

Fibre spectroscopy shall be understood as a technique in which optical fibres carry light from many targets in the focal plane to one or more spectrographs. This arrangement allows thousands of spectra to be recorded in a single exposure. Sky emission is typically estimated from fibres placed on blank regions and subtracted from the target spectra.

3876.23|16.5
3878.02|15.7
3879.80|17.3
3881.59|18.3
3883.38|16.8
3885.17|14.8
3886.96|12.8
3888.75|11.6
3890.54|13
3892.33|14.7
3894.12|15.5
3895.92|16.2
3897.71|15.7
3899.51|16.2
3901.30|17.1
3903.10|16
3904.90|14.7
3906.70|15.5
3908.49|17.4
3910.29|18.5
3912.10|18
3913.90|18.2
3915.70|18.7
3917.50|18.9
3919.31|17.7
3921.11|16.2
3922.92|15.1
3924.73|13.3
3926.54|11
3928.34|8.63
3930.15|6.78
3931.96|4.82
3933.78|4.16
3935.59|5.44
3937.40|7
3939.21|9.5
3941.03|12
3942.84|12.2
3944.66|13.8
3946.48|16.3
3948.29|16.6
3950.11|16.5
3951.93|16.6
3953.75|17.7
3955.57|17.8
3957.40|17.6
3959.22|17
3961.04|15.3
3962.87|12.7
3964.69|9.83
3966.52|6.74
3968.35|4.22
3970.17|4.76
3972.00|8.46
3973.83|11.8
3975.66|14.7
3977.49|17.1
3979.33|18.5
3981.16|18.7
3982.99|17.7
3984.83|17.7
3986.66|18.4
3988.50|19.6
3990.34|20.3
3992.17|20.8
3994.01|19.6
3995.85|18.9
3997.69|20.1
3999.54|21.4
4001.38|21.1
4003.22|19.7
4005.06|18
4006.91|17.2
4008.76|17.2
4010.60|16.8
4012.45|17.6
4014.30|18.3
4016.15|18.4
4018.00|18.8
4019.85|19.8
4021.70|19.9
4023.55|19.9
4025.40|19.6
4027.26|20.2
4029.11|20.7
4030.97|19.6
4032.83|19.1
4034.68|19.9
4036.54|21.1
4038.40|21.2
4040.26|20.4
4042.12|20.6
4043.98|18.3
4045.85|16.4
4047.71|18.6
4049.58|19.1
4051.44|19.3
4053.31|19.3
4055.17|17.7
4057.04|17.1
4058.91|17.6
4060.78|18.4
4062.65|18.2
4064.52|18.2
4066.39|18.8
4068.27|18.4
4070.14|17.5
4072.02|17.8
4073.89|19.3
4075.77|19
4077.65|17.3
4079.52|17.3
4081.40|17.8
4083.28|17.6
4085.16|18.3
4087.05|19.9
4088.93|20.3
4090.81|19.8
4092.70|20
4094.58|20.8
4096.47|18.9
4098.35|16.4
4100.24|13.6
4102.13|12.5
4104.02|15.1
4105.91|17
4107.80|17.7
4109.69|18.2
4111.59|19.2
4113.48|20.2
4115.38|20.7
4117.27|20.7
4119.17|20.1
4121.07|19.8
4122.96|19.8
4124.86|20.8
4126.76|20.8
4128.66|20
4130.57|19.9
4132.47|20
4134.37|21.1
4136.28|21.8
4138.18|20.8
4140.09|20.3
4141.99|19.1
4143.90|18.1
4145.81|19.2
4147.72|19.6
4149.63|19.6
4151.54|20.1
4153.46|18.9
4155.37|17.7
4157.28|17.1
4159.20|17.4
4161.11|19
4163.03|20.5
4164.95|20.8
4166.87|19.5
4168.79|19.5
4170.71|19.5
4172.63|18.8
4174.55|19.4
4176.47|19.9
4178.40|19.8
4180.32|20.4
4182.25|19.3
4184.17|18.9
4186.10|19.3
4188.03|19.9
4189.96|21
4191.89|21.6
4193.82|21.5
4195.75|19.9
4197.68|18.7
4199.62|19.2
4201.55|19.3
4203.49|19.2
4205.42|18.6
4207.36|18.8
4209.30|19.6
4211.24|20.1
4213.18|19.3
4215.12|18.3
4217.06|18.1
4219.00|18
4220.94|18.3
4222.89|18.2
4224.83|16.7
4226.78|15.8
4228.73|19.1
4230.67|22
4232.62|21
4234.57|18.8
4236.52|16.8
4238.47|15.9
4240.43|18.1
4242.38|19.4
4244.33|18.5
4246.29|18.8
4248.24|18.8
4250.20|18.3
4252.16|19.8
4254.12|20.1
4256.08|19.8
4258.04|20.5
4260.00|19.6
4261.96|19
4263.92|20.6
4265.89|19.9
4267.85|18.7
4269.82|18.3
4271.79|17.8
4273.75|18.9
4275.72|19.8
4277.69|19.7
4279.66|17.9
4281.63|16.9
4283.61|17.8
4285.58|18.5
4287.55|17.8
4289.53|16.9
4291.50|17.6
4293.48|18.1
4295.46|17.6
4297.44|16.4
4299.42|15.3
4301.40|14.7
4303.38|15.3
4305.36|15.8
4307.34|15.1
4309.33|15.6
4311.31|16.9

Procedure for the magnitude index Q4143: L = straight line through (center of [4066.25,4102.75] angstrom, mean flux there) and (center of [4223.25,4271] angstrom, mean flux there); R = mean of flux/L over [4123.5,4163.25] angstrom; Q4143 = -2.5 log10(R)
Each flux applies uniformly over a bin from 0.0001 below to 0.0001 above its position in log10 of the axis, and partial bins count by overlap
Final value -0.07 mag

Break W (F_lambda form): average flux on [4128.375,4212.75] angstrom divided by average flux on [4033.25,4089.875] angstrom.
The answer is 1.05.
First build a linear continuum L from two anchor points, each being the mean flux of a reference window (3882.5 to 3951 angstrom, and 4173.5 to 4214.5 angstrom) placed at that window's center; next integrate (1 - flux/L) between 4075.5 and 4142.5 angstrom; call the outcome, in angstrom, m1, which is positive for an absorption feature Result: -3.9 angstrom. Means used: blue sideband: 13.9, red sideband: 19.7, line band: 19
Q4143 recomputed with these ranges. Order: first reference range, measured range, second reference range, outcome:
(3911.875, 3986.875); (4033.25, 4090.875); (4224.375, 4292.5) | -0.22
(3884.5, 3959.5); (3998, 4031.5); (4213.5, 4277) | -0.23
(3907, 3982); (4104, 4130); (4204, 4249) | -0.18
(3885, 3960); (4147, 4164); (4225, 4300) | -0.10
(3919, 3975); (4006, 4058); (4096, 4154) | -0.24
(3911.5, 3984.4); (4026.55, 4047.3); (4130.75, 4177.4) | -0.23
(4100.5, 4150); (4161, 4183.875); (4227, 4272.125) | -0.03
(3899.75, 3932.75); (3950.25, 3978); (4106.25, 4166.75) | 0.23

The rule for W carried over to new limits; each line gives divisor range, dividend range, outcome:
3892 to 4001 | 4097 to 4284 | 1.29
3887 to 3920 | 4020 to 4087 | 1.16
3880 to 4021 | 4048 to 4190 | 1.24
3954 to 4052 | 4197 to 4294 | 1.07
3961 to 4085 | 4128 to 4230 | 1.09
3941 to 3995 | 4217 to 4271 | 1.25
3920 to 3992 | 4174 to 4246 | 1.44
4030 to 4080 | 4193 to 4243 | 1.00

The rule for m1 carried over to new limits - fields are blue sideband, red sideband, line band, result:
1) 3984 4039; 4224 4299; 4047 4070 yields 1.0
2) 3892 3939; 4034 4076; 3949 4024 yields -1.2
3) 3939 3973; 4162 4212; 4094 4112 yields 0.5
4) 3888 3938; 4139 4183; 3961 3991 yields 2.8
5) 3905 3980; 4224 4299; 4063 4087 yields -4.2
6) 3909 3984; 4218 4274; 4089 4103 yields -1.4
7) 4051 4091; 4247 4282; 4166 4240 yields -0.9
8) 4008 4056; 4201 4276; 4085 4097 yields -0.5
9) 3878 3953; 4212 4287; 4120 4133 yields -2.4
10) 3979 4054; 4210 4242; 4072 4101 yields 0.8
